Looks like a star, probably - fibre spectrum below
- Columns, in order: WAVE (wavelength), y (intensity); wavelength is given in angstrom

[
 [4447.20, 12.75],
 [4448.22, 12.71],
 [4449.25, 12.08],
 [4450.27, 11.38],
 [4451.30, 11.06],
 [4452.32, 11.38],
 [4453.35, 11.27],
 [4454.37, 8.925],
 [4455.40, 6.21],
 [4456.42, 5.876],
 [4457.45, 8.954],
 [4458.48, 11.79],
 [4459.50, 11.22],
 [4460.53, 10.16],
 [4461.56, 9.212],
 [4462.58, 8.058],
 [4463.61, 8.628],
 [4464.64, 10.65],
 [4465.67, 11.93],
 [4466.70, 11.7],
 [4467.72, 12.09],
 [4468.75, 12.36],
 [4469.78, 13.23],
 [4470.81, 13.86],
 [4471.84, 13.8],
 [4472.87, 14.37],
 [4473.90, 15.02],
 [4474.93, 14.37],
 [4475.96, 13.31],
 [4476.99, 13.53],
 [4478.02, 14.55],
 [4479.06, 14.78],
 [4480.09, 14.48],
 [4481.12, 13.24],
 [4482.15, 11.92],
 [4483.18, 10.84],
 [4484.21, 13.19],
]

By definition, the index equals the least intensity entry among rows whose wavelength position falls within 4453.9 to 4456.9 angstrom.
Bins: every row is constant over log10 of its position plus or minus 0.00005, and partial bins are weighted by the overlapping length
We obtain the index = 5.876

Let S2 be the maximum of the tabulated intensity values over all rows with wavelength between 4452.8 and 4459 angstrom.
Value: 11.79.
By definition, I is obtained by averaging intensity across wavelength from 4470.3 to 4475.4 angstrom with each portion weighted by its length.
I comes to 14.3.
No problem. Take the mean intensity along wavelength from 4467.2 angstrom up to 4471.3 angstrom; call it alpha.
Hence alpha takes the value 12.9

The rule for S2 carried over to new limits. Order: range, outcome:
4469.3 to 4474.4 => 15.02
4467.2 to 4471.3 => 13.86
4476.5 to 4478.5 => 14.55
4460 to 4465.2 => 10.65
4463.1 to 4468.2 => 12.09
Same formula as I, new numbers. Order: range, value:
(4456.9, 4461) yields 10.5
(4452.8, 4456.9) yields 8.12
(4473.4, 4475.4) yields 14.7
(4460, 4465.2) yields 9.36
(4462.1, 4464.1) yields 8.33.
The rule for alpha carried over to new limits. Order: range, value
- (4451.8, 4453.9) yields 11.3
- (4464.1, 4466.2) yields 11.2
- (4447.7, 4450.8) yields 12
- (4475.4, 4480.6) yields 14.1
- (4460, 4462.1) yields 9.68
